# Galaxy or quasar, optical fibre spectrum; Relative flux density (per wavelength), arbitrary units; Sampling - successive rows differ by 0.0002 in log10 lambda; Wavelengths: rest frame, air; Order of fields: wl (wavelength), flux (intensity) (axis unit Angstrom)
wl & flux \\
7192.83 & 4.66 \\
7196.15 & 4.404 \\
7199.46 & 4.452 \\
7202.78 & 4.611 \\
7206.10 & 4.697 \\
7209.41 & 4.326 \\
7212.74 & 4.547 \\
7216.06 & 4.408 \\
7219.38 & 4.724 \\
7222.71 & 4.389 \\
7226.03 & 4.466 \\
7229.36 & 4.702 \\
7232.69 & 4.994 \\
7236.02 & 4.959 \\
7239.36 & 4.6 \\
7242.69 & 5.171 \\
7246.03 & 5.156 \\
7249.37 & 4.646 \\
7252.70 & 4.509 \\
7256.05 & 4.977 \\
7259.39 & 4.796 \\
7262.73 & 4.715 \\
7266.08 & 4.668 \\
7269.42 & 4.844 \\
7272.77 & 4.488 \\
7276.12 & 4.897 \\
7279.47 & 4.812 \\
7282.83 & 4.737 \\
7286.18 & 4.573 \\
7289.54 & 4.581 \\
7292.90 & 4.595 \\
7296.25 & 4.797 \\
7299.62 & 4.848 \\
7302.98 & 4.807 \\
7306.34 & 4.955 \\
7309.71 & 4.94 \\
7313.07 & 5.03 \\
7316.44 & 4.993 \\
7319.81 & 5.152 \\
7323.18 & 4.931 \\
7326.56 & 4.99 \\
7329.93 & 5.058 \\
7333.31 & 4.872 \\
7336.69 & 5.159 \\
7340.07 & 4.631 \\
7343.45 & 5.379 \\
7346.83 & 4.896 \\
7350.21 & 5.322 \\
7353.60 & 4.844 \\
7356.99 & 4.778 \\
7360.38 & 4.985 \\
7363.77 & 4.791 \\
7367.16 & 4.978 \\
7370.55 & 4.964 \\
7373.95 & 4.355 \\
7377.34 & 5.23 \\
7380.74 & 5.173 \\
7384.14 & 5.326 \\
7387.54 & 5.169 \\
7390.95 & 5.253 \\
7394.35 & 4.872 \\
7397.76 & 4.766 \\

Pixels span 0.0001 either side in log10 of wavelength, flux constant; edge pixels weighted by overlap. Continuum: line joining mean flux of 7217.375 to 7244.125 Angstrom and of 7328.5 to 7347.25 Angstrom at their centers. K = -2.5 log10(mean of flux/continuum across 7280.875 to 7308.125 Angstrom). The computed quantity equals 0.04 mag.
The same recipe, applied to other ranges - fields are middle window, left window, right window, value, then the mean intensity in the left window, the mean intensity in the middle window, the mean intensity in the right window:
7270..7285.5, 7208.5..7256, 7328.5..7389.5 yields 0.02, 4.7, 4.73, 5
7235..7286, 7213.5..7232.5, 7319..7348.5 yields -0.02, 4.58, 4.79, 5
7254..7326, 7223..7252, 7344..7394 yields 0.02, 4.81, 4.82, 5.01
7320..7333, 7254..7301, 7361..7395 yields -0.03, 4.73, 5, 5.02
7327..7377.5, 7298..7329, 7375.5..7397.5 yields 0.02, 4.96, 4.94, 5.14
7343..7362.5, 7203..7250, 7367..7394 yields 0.00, 4.7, 5.01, 5.05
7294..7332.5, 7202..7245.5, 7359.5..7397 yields -0.02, 4.68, 4.95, 5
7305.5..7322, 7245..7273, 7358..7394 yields -0.03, 4.76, 5.02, 5.01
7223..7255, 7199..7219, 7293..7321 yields -0.03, 4.52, 4.79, 4.92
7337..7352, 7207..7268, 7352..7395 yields -0.03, 4.71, 5.07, 4.98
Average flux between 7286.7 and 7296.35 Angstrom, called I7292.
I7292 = 4.63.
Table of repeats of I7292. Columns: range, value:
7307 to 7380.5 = 4.97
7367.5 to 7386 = 5.01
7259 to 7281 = 4.74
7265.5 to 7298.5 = 4.7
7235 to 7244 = 4.89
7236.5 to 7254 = 4.83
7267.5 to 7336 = 4.85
